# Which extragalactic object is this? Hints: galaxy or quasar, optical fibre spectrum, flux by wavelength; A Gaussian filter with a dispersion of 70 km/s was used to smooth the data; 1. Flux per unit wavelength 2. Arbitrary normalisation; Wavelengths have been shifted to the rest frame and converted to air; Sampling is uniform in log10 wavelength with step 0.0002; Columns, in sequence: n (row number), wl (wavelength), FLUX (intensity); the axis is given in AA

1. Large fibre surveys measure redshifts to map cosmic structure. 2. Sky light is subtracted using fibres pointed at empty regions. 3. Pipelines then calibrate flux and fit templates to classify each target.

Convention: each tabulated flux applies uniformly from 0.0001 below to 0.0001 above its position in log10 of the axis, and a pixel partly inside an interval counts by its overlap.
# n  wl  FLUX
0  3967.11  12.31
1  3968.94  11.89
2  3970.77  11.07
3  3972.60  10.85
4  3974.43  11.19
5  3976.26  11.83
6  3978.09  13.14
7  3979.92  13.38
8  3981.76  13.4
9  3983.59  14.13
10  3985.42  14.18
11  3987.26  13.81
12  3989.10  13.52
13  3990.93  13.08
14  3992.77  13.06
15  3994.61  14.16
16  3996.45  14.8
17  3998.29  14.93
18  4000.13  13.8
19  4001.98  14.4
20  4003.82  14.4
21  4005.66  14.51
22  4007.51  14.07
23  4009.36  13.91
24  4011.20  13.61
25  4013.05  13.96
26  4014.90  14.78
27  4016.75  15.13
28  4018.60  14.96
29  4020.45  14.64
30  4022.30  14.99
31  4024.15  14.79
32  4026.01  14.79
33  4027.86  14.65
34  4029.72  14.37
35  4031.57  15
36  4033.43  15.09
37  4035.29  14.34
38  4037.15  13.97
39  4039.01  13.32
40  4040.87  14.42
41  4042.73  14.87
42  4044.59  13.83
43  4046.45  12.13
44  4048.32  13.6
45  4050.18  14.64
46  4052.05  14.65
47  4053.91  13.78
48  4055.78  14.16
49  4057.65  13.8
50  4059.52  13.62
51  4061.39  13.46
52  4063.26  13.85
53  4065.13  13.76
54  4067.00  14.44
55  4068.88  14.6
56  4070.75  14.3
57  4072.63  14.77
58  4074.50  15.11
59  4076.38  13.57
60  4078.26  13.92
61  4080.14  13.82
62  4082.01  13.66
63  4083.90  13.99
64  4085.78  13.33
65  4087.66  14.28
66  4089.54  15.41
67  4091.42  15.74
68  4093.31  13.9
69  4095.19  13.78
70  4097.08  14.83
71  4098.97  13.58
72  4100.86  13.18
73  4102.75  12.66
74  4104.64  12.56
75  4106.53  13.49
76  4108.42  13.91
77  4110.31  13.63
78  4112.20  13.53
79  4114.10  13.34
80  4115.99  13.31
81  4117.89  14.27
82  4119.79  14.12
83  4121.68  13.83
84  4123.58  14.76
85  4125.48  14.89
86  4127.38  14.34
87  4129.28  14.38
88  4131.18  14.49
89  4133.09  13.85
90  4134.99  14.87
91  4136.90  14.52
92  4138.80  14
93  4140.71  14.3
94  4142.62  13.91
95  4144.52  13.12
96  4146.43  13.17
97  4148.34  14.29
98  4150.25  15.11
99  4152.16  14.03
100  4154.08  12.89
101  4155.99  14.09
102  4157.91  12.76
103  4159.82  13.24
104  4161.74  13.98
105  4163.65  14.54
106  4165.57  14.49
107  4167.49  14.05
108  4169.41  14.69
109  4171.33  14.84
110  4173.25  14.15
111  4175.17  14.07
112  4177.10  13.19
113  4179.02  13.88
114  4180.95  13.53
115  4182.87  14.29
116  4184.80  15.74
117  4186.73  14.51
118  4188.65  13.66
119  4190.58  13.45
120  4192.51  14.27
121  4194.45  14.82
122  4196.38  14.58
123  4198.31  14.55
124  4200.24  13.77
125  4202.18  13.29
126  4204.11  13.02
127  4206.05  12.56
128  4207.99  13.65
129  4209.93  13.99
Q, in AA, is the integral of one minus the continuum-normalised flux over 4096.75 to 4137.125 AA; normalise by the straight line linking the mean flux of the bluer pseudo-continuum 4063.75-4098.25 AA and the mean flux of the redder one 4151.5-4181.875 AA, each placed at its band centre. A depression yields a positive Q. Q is 0.6 AA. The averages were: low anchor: 14.3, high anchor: 13.9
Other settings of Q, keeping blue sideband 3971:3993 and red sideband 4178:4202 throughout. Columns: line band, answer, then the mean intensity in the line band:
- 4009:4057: -4.0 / 14.3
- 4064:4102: -1.8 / 14.2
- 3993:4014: -1.9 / 14.2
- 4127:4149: -0.3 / 14.1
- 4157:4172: 0.0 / 14.1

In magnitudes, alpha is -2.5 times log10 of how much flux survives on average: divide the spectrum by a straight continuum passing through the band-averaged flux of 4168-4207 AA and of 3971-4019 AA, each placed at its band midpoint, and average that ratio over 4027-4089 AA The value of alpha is -0.023 mag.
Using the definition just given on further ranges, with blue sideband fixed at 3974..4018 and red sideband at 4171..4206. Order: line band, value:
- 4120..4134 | -0.03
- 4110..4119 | 0.03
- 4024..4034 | -0.07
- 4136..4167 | 0.01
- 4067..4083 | -0.02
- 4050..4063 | -0.01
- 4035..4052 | 0.00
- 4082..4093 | -0.04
